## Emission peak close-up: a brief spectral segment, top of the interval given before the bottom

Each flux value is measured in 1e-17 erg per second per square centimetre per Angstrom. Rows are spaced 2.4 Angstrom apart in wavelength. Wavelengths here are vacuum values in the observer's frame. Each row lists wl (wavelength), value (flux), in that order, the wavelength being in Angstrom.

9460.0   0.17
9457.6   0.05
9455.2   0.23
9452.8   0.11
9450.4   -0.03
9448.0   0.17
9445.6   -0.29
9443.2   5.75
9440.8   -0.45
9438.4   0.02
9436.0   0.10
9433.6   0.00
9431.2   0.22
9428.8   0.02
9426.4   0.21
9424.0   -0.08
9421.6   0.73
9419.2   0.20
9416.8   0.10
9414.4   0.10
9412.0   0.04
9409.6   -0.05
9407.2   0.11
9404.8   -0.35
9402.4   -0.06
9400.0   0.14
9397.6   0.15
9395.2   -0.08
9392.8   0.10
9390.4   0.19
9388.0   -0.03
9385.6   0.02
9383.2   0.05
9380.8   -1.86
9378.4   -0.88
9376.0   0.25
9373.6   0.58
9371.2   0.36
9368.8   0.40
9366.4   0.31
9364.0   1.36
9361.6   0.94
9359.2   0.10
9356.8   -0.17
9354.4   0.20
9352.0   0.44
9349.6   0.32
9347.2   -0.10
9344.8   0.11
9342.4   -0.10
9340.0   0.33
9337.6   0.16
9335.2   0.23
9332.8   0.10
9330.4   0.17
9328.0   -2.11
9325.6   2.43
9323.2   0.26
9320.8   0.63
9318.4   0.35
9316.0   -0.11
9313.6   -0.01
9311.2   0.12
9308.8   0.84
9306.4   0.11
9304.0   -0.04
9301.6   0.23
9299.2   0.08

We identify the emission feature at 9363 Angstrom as H-beta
